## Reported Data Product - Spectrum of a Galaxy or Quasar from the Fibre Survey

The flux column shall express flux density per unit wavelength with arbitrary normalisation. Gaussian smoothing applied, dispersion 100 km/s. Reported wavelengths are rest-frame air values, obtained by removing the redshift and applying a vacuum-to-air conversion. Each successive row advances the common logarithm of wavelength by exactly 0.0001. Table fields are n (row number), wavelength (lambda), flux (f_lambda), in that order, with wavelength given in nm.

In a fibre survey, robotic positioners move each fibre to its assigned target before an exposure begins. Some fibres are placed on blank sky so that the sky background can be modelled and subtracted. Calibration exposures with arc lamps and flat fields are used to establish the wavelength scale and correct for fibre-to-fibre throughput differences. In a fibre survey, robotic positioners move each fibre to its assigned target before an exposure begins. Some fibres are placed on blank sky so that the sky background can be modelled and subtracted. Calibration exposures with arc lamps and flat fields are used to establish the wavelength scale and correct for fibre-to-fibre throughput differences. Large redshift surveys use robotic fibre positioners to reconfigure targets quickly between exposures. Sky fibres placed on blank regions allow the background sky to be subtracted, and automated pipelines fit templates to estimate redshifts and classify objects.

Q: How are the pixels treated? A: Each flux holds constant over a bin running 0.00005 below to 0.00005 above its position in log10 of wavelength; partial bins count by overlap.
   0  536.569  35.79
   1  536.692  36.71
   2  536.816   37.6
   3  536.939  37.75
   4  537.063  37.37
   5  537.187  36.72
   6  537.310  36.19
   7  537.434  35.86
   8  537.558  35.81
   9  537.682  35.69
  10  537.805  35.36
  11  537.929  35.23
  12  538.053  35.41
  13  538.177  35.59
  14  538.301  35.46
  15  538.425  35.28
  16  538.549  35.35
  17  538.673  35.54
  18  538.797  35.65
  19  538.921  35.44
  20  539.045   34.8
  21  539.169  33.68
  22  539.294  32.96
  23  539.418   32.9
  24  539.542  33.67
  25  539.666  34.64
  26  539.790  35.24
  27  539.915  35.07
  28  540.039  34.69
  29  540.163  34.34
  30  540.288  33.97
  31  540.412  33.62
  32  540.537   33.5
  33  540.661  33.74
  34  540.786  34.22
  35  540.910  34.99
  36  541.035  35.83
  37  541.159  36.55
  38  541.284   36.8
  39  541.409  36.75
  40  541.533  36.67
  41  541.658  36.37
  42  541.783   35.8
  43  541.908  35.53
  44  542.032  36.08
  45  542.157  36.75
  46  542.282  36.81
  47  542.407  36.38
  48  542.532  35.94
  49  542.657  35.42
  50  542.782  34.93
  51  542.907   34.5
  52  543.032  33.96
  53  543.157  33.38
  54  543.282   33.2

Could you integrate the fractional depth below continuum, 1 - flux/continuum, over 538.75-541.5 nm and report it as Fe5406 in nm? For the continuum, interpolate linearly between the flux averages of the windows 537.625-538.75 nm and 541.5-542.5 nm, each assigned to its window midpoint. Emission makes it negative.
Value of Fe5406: 0.09 nm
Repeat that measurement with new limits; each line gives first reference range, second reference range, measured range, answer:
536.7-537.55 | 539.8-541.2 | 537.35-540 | 0.060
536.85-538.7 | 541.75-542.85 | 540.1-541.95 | 0.036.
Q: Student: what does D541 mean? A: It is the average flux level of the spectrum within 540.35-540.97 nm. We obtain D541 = 34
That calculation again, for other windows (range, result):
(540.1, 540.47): 34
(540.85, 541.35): 36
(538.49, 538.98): 35.5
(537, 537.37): 36.8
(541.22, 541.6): 36.7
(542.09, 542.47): 36.6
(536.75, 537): 37.7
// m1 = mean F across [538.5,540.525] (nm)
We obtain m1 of 34.4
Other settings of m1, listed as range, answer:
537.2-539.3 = 35.3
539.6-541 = 34.4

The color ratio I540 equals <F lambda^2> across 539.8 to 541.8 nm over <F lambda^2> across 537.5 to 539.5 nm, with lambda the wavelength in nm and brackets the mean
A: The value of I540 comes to 1.01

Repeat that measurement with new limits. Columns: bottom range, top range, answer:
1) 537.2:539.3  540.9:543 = 1.03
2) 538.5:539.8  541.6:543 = 1.05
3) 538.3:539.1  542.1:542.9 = 1.03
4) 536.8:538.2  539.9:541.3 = 0.97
